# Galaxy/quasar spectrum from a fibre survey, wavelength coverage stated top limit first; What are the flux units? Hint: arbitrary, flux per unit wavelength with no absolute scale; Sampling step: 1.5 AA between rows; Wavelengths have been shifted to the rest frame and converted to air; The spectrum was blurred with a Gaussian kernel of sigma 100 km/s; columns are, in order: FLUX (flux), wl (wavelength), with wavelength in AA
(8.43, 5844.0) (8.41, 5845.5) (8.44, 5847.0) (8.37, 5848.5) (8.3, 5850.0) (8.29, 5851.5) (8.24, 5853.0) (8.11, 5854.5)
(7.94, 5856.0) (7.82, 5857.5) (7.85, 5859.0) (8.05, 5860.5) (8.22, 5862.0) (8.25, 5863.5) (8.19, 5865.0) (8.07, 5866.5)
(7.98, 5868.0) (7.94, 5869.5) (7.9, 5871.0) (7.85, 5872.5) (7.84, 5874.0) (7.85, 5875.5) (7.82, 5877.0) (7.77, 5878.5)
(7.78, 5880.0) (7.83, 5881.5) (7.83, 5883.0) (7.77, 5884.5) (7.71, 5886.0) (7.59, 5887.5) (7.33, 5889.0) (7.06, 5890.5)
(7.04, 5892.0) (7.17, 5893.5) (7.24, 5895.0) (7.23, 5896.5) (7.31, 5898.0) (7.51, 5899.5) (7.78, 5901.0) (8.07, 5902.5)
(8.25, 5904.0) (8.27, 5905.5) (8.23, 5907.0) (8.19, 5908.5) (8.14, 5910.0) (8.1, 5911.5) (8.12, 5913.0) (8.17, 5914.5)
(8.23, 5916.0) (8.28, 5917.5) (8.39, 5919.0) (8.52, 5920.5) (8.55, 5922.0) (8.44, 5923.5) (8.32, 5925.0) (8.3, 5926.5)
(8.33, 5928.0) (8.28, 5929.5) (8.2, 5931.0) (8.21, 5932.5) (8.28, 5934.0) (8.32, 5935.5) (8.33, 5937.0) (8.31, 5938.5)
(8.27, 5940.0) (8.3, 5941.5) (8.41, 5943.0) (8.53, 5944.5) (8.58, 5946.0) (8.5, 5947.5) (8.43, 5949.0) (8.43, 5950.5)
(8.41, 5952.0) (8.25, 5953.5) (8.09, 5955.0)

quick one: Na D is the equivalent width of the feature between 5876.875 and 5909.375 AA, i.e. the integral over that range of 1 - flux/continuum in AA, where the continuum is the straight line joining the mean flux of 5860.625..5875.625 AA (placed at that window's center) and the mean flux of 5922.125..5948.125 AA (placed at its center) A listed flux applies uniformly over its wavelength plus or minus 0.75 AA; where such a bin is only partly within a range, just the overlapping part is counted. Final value 1.88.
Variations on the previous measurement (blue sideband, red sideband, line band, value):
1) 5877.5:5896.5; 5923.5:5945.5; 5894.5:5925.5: -0.7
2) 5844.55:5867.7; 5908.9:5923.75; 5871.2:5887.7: 0.8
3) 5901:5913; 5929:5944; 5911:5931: -0.2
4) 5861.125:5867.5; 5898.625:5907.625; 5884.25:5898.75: 1.3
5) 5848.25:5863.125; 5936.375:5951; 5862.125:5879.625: 0.4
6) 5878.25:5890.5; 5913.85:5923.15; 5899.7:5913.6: 0.0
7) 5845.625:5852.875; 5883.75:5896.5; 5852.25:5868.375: 0.0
